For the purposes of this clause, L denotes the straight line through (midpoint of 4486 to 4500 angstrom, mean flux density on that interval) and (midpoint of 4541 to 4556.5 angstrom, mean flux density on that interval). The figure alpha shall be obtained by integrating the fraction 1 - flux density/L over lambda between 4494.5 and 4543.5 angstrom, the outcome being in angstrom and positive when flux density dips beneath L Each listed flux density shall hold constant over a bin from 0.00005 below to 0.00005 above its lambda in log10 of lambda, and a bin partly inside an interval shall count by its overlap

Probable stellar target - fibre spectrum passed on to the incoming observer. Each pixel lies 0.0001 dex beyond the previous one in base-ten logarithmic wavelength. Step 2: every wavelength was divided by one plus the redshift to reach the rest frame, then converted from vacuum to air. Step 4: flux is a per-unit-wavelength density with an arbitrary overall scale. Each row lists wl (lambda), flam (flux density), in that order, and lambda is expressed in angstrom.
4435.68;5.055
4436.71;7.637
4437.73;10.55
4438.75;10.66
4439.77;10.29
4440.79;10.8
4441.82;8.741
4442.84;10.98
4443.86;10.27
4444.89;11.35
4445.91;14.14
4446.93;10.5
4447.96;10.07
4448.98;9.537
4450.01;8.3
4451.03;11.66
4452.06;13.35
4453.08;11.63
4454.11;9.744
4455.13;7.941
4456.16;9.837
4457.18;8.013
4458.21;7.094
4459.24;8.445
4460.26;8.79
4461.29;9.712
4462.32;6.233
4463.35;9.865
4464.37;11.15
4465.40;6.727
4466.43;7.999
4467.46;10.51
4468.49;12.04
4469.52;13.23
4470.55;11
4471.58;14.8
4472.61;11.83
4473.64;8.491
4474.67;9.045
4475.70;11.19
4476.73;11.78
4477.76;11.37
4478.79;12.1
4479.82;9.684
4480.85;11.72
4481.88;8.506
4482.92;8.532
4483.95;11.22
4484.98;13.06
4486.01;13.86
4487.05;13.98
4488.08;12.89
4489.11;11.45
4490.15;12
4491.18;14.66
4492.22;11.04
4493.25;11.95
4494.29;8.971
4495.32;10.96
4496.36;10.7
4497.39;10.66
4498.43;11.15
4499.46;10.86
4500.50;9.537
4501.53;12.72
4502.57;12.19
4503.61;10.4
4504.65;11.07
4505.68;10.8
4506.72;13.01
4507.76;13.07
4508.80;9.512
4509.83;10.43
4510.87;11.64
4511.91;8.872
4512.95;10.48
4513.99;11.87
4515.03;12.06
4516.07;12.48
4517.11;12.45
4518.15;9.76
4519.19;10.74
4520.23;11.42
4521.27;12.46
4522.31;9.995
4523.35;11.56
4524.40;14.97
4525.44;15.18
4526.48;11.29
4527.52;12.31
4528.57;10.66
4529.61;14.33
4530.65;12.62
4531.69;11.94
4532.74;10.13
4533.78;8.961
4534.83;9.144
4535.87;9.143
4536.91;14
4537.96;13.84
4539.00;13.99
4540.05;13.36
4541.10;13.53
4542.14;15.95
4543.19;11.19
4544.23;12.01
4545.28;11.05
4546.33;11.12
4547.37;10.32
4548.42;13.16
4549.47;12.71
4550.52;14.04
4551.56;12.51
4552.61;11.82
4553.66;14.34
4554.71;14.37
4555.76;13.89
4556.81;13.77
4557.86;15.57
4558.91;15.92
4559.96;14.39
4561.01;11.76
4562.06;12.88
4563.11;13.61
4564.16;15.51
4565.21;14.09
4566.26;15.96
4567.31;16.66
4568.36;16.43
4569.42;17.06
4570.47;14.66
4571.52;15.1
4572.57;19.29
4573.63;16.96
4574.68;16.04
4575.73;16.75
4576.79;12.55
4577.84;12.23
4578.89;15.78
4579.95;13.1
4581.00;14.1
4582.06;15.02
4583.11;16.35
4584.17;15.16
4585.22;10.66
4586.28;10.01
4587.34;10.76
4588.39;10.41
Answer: 2.2 angstrom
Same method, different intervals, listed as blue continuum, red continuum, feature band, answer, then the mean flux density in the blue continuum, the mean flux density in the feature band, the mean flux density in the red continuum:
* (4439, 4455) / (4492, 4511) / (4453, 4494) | 1.0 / 10.7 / 10.6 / 11.1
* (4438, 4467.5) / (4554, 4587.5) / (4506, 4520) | 1.1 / 9.8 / 11.3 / 14.6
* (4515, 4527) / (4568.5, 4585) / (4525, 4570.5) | 1.4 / 12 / 13.2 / 15.3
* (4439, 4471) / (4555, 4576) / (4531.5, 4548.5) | 2.6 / 10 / 11.9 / 15.3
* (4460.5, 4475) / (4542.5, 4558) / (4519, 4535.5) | 0.4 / 10.2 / 11.7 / 12.8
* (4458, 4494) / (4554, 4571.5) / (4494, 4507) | 1.0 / 10.8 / 11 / 14.8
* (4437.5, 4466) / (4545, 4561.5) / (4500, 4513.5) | 0.7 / 9.86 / 11.1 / 13.2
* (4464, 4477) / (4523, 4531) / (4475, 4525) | 1.8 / 10.7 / 11.4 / 12.9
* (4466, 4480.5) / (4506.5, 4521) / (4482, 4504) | -0.7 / 11.1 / 11.5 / 11.3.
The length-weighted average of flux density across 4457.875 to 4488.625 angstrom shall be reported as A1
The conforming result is 10.6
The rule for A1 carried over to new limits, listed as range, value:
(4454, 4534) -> 11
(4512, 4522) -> 11.4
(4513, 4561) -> 12.5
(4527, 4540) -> 11.8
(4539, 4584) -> 14.2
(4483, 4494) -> 12.4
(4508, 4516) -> 10.9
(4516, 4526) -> 12.1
